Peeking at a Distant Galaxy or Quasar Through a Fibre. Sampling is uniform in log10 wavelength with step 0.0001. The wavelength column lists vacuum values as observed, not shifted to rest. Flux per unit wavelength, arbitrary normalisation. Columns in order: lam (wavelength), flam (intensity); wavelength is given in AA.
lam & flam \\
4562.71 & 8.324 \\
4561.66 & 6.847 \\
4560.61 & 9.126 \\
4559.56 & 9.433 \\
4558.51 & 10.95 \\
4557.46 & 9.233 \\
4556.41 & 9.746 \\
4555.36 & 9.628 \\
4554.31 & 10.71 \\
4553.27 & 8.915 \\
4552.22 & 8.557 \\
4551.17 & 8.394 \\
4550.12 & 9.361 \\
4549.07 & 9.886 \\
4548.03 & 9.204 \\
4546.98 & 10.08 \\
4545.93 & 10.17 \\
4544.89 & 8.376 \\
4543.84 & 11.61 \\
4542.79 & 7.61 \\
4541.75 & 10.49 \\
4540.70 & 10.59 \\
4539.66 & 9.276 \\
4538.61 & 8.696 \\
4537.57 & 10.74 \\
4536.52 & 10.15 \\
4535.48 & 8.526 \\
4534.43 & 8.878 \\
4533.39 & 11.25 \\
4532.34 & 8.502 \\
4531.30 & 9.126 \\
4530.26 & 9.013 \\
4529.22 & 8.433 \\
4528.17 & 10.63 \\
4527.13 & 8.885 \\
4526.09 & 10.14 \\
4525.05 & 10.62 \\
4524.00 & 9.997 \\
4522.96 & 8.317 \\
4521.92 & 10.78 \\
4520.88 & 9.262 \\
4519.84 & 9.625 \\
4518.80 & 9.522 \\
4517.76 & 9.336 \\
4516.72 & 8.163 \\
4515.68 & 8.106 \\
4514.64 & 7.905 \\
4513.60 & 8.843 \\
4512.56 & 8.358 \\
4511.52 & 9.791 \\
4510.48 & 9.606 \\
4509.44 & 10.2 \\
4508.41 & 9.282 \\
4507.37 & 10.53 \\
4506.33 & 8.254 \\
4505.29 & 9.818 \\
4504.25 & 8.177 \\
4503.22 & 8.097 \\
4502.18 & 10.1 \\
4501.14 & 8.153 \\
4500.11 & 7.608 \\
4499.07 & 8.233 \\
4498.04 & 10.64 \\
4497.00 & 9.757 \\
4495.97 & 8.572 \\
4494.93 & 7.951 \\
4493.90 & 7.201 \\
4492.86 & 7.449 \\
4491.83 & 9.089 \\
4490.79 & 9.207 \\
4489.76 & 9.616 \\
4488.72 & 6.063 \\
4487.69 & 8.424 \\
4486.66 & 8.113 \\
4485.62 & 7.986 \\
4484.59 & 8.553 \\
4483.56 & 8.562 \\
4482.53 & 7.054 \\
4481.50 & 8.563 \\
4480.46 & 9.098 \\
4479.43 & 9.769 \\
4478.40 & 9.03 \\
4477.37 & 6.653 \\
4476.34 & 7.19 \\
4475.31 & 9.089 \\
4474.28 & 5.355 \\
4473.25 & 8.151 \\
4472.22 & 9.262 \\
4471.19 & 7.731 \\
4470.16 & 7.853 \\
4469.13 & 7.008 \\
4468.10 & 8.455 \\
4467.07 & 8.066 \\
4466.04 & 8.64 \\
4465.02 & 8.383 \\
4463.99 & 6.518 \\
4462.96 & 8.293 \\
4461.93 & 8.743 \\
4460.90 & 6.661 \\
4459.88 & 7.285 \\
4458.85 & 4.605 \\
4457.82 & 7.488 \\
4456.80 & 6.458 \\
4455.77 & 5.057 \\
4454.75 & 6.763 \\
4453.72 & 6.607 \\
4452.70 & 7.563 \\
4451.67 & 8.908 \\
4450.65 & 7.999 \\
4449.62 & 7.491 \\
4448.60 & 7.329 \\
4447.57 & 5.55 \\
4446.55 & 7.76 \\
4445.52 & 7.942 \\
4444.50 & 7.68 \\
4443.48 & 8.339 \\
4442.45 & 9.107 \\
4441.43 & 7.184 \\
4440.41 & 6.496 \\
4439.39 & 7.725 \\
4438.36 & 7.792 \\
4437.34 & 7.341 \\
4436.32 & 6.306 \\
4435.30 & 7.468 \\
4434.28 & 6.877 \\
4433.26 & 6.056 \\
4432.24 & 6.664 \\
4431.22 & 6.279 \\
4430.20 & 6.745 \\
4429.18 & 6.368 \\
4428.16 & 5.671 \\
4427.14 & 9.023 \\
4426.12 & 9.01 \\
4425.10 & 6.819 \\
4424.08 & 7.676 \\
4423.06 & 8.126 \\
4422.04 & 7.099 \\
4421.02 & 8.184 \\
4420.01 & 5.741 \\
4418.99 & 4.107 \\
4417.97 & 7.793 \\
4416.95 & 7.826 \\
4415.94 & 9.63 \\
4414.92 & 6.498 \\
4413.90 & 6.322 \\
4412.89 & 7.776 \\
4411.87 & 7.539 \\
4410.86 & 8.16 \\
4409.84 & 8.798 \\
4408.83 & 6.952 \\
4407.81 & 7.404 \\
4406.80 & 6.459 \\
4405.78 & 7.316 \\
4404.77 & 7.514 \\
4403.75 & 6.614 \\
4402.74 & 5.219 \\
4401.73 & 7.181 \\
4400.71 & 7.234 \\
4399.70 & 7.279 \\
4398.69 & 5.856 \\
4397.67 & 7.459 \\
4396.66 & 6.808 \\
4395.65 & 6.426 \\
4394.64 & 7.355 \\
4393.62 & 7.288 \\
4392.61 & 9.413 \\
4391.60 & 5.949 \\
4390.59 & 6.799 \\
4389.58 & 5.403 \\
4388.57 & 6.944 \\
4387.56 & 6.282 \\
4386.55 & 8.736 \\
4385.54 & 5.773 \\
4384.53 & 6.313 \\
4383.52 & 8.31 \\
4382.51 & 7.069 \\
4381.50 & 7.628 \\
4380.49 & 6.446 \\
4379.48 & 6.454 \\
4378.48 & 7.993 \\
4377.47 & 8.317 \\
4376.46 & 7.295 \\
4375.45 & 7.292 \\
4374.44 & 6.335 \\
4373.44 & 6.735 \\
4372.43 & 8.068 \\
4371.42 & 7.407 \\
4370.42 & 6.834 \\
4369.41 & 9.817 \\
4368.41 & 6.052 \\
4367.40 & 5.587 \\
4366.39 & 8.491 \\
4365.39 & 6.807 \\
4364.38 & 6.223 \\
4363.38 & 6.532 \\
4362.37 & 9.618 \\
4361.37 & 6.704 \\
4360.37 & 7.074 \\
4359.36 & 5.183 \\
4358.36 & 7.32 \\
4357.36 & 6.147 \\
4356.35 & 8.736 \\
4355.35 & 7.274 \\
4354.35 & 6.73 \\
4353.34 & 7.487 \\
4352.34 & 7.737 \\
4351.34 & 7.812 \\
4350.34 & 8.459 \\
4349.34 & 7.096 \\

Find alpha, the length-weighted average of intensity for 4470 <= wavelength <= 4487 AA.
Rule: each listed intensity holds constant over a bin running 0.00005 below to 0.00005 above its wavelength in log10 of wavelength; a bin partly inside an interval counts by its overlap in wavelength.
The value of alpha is 8.12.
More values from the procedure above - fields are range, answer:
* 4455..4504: 7.99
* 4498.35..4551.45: 9.32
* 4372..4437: 7.1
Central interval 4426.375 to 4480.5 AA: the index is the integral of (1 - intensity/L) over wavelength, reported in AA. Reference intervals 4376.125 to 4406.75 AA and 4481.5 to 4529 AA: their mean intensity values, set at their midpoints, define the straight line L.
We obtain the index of 4.15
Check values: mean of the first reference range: 7.01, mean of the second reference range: 8.9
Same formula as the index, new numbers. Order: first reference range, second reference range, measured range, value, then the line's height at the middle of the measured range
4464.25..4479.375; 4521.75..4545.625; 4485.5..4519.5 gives 0.1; 8.76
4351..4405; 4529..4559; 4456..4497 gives 3.1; 8.54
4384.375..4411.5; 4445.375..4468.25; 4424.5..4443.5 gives 0.0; 7.19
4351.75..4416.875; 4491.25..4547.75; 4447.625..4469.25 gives 2.6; 8.3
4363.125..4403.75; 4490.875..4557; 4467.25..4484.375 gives 0.9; 8.49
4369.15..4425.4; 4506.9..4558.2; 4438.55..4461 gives 2.4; 8.06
